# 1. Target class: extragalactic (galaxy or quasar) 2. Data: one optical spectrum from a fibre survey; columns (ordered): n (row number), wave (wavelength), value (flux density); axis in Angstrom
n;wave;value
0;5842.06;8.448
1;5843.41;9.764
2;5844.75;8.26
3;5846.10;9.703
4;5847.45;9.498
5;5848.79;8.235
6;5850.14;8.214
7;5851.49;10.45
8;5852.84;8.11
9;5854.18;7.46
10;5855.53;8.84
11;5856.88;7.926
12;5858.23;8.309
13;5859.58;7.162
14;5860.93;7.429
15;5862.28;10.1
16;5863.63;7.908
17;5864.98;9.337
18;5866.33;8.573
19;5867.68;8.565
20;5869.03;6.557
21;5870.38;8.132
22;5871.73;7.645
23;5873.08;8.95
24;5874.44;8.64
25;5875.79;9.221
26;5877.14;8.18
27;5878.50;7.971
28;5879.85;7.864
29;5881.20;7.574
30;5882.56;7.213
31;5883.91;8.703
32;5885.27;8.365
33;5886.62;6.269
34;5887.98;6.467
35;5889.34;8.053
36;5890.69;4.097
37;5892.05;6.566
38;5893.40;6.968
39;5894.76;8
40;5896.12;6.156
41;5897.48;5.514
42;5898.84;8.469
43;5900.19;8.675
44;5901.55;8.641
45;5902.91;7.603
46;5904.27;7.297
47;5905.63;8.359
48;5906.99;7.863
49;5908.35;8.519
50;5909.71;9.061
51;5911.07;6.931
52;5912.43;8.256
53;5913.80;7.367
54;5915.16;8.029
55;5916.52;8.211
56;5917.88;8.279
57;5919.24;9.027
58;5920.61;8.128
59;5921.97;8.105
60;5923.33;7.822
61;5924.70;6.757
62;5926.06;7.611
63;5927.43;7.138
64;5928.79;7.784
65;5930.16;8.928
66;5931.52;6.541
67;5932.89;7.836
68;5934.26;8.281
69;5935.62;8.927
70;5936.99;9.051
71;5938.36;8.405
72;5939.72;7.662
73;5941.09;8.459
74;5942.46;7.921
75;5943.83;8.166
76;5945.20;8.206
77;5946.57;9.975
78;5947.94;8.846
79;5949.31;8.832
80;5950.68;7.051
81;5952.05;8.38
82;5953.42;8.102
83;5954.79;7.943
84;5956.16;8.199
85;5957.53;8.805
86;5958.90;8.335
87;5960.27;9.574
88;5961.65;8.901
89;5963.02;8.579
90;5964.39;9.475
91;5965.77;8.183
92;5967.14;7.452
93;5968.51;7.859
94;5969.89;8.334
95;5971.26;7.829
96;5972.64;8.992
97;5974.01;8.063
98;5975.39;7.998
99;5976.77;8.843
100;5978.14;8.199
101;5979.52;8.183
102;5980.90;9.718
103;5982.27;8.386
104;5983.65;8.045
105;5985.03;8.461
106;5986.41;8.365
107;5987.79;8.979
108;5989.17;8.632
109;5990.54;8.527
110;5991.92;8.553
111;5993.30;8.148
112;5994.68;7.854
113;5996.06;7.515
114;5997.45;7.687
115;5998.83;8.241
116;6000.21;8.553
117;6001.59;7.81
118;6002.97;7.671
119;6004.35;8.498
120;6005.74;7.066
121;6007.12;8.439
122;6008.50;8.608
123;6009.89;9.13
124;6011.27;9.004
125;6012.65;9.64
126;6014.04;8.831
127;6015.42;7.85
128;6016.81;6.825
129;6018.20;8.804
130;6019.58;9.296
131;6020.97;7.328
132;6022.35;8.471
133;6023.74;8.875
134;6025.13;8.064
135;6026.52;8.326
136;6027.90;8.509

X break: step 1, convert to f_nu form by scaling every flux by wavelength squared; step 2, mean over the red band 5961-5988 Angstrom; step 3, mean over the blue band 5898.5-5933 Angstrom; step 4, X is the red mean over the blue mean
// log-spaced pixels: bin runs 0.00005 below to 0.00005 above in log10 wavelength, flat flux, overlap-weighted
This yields 1.1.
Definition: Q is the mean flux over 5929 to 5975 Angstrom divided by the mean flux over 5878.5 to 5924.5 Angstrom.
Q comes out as 1.1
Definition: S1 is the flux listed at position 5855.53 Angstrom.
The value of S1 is 8.84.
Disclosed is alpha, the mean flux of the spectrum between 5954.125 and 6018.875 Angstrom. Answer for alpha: 8.37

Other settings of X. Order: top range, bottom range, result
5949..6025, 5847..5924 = 1.09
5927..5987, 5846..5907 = 1.08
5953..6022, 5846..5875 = 1.04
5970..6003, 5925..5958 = 1.03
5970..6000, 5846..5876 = 1.03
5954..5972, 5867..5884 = 1.07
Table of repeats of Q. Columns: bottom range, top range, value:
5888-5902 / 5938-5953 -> 1.18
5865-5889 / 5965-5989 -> 1.05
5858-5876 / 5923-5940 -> 0.95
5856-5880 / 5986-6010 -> 0.99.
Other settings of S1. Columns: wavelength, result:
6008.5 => 8.608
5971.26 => 7.829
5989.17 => 8.632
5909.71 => 9.061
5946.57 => 9.975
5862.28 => 10.1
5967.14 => 7.452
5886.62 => 6.269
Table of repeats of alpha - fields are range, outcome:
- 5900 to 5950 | 8.14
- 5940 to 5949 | 8.56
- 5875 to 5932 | 7.69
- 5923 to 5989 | 8.3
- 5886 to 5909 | 7.27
